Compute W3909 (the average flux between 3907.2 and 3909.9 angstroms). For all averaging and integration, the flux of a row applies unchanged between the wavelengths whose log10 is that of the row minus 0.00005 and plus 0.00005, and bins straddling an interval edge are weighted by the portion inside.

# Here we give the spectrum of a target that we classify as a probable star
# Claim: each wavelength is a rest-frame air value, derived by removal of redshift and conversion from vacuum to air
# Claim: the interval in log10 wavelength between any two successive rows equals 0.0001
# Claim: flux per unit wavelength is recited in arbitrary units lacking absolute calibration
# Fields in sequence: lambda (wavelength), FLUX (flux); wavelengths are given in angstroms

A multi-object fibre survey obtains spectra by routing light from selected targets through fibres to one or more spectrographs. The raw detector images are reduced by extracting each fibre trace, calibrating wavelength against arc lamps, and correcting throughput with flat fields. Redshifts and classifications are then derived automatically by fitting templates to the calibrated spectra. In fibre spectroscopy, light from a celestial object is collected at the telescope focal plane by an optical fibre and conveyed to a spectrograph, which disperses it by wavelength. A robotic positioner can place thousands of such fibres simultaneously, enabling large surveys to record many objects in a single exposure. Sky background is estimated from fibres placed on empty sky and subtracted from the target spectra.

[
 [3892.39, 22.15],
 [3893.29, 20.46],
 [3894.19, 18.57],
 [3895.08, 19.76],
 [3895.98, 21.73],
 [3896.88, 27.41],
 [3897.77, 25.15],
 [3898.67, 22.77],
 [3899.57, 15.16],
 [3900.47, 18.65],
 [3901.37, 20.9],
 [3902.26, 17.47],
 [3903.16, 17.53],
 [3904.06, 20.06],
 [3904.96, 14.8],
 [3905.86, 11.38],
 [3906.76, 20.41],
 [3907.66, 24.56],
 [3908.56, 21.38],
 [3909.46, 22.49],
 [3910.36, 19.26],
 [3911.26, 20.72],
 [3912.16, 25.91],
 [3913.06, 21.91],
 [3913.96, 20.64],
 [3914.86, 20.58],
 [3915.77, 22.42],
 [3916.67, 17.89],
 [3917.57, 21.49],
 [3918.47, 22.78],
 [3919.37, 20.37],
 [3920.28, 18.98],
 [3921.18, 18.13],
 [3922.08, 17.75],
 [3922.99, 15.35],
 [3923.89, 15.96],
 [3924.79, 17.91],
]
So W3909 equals 22.8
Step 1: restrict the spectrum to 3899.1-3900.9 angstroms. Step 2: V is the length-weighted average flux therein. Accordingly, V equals 16.9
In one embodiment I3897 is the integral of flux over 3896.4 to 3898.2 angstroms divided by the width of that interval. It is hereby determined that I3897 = 26.3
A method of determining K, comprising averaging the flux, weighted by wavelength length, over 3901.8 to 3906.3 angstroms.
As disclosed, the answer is 16.3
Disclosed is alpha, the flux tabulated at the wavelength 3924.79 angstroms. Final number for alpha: 17.91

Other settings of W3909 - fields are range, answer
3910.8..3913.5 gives 22.9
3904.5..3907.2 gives 15.5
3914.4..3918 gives 20.6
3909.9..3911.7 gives 20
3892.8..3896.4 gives 20.1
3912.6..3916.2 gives 21.4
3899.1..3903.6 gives 18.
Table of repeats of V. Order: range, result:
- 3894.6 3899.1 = 23.4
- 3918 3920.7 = 20.7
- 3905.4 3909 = 19.4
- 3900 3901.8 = 19.7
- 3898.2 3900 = 19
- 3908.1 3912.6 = 22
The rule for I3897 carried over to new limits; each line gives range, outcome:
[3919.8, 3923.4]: 17.6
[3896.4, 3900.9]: 21.8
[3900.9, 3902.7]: 19.3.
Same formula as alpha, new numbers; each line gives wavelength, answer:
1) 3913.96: 20.64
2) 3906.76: 20.41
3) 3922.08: 17.75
